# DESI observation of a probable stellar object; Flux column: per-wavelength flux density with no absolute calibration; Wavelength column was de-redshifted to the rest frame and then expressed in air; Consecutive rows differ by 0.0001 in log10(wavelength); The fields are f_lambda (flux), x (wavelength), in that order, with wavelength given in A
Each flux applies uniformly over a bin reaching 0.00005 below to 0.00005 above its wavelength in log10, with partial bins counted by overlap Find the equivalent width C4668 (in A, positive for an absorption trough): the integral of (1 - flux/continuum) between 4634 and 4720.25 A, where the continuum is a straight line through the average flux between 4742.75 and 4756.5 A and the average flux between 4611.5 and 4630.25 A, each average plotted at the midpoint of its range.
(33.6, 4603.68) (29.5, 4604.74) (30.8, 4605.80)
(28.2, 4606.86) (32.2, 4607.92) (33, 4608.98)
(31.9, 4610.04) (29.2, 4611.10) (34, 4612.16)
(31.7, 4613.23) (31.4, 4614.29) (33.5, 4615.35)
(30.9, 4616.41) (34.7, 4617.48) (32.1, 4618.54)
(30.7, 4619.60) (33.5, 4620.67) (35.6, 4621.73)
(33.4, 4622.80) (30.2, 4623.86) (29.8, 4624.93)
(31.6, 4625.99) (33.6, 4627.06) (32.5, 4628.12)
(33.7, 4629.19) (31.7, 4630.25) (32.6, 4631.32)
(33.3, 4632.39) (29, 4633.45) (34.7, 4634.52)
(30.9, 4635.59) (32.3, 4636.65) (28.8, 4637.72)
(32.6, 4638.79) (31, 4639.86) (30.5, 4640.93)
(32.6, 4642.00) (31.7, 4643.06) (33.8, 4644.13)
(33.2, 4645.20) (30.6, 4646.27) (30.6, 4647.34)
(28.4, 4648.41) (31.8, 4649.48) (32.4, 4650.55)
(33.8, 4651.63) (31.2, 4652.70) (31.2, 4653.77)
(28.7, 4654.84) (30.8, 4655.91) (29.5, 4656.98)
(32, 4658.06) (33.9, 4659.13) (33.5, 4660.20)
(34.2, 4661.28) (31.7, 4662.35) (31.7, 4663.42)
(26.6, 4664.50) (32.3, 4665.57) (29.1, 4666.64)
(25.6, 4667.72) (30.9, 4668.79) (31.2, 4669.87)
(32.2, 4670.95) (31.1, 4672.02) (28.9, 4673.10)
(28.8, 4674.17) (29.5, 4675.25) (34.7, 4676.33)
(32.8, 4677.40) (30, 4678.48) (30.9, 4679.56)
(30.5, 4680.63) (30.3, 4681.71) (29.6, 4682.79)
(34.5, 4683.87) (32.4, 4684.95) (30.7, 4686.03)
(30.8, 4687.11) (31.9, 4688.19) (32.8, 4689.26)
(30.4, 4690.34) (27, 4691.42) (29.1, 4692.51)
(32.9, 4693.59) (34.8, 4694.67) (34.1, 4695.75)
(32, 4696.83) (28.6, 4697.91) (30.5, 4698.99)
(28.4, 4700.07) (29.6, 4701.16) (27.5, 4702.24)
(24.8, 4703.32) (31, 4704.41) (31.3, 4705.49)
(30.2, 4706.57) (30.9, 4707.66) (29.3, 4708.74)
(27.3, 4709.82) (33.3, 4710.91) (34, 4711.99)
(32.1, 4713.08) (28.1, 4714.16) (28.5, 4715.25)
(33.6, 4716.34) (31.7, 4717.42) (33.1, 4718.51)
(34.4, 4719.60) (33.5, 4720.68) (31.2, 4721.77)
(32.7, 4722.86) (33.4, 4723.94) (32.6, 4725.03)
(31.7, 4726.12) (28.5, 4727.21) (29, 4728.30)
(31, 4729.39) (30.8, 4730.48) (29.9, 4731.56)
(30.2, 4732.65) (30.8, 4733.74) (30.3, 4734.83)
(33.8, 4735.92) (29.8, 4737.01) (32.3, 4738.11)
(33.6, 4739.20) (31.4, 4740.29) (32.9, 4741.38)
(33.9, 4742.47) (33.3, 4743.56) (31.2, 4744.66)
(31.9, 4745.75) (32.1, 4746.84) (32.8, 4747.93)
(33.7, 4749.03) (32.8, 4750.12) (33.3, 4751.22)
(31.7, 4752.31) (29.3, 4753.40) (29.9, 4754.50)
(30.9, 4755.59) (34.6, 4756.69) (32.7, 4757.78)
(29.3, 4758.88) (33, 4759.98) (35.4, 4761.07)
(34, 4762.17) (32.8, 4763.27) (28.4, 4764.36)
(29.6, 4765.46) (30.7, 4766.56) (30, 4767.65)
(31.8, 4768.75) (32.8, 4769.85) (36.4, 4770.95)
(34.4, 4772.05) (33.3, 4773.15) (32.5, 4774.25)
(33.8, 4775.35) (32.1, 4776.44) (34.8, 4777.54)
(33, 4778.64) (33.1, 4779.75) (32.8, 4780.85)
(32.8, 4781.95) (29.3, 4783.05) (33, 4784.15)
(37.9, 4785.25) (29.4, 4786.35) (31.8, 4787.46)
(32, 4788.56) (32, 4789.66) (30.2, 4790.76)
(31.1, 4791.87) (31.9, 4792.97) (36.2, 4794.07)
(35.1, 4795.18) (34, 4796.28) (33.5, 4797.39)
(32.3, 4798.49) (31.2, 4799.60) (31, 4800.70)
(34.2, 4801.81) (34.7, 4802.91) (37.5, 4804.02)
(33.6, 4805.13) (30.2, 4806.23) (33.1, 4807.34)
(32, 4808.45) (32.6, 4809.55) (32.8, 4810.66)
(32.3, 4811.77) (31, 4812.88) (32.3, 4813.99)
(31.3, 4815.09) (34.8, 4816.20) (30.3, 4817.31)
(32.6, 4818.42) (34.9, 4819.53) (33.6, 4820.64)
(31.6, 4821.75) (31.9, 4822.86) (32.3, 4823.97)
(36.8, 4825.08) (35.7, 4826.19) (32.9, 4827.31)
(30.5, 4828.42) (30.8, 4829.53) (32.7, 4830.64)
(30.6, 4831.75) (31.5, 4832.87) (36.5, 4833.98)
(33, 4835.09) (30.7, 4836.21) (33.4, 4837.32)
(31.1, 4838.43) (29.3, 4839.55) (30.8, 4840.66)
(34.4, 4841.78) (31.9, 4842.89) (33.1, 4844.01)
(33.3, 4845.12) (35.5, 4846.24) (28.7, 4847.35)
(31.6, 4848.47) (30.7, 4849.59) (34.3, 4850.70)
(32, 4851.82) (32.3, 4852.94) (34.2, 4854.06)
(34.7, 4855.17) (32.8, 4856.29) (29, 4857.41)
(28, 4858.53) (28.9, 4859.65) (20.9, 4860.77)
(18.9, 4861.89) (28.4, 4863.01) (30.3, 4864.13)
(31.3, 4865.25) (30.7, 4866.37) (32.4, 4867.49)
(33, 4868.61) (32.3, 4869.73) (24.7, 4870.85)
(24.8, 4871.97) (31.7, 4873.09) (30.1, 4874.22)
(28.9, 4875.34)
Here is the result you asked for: 3.2 A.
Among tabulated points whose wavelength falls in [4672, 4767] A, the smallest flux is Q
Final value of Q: 24.8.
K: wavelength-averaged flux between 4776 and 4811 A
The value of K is 32.8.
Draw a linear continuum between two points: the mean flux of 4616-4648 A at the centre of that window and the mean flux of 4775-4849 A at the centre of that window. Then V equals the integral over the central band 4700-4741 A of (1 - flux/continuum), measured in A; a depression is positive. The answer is 1.8 A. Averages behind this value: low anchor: 32.1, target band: 31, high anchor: 32.7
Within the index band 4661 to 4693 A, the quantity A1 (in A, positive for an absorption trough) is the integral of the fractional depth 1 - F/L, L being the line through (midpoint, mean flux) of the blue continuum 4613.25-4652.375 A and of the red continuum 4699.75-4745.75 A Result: 0.9 A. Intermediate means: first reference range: 32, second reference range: 31.1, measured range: 30.7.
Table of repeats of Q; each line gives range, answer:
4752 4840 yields 28.4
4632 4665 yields 26.6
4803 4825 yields 30.2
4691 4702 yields 27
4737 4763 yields 29.3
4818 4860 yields 28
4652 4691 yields 25.6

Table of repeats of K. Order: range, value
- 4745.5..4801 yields 32.5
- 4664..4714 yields 30.6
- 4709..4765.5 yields 31.8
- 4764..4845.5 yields 32.6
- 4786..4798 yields 32.5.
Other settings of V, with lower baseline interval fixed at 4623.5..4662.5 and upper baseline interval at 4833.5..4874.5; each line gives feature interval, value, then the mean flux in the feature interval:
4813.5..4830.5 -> -1.04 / 32.8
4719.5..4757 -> -0.60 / 31.8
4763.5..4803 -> -1.85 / 32.6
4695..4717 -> 0.81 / 30.3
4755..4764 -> -0.44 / 32.7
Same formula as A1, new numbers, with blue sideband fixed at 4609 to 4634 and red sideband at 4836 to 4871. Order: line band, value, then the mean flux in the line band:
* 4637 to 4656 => 0.4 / 31.3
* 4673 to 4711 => 1.4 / 30.6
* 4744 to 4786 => -1.5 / 32.5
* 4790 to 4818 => -1.5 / 32.8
